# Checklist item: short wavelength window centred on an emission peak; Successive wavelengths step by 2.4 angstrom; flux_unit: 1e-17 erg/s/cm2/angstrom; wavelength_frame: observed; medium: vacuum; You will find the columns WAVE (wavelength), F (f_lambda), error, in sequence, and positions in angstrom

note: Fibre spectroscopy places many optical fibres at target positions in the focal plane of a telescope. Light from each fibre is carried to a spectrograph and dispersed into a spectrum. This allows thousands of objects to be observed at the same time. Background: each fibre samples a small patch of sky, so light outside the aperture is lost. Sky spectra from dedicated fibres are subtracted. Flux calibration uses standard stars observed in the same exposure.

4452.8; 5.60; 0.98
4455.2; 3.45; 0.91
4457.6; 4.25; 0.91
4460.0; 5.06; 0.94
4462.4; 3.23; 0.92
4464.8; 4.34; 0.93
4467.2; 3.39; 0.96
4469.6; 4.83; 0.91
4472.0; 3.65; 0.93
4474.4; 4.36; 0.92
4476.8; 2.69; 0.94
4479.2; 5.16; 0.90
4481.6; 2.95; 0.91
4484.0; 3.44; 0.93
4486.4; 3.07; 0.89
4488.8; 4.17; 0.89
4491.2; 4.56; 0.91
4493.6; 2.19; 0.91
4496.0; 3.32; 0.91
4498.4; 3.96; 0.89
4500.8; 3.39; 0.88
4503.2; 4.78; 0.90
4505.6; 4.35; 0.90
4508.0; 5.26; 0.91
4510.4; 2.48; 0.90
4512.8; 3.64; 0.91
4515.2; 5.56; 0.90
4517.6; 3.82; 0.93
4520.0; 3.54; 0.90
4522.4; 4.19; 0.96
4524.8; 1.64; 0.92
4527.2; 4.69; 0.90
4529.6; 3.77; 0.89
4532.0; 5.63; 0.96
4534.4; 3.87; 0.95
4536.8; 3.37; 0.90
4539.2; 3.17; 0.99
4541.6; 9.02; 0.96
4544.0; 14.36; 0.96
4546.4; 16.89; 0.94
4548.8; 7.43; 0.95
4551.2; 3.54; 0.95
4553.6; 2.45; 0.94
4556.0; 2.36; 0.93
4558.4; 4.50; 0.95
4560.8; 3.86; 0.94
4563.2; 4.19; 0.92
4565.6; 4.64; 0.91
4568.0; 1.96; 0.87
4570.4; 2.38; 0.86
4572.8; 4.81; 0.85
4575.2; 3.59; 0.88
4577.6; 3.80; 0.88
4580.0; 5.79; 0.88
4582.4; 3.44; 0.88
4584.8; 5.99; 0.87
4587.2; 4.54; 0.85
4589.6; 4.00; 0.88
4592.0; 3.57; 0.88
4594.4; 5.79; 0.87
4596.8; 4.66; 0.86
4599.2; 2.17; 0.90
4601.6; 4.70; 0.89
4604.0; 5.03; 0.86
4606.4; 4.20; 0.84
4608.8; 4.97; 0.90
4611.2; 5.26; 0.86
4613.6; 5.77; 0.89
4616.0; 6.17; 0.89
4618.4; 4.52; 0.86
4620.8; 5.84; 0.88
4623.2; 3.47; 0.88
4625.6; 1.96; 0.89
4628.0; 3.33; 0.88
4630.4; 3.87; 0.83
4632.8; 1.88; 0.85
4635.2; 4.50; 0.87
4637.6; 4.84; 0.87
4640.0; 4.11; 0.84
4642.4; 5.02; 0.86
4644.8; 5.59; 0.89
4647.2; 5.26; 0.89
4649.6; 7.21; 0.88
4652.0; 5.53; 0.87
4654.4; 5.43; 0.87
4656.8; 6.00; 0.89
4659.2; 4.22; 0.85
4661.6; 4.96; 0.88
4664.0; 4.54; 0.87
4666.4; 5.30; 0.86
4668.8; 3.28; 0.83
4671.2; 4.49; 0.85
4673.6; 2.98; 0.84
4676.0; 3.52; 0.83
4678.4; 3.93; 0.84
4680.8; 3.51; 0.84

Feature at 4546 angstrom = [O II]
